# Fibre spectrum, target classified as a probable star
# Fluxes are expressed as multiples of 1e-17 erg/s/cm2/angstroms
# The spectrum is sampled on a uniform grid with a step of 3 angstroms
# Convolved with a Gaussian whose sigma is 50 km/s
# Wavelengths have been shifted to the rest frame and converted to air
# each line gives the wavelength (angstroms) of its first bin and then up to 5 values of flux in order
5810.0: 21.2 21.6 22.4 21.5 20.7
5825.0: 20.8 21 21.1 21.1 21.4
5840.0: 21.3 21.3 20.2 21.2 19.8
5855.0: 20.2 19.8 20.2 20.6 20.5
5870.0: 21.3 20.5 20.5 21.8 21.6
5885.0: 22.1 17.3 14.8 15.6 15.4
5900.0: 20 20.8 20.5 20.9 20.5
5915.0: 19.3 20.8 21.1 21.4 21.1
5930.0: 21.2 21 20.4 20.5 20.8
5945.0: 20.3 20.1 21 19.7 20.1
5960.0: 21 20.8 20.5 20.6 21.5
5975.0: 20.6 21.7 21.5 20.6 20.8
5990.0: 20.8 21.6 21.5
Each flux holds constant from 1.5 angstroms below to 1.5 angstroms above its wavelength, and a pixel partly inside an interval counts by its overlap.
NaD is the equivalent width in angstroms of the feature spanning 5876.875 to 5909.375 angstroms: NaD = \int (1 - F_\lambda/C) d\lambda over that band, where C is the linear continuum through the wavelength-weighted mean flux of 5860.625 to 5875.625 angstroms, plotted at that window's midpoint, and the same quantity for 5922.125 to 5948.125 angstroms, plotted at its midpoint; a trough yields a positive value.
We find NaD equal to 2.5 angstroms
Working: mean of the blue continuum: 20.6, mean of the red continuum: 20.8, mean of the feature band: 19.1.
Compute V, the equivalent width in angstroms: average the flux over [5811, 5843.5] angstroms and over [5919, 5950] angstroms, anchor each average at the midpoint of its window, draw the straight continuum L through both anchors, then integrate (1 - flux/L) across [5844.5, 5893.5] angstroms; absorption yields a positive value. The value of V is 2.4 angstroms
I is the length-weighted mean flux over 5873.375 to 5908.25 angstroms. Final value 19.2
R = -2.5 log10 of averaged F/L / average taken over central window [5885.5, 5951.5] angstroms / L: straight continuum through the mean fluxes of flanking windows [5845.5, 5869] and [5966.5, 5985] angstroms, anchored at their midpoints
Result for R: 0.05 mag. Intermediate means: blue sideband 20.3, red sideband 21.1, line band 19.8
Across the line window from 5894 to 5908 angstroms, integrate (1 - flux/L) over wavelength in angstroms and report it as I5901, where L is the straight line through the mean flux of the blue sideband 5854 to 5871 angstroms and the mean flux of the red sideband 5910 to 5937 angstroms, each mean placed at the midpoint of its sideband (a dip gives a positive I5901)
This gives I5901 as 1.2 angstroms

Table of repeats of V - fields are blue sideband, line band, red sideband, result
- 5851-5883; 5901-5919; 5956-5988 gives 0.2 angstroms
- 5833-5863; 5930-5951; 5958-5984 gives 0.3 angstroms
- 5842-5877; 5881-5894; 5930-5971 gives 1.3 angstroms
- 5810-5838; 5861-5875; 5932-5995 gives 0.3 angstroms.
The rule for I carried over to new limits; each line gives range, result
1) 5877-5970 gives 20.1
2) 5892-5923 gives 19.4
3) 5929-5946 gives 20.7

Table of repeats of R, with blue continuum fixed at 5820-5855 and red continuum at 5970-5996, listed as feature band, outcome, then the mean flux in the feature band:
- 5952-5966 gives 0.04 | 20.4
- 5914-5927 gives 0.01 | 20.8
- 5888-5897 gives 0.32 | 15.6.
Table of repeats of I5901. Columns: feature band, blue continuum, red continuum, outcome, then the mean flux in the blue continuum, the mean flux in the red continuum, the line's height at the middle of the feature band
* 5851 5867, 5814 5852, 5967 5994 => 0.7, 21.1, 21.1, 21.1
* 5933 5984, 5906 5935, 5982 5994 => 0.4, 20.8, 20.9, 20.9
